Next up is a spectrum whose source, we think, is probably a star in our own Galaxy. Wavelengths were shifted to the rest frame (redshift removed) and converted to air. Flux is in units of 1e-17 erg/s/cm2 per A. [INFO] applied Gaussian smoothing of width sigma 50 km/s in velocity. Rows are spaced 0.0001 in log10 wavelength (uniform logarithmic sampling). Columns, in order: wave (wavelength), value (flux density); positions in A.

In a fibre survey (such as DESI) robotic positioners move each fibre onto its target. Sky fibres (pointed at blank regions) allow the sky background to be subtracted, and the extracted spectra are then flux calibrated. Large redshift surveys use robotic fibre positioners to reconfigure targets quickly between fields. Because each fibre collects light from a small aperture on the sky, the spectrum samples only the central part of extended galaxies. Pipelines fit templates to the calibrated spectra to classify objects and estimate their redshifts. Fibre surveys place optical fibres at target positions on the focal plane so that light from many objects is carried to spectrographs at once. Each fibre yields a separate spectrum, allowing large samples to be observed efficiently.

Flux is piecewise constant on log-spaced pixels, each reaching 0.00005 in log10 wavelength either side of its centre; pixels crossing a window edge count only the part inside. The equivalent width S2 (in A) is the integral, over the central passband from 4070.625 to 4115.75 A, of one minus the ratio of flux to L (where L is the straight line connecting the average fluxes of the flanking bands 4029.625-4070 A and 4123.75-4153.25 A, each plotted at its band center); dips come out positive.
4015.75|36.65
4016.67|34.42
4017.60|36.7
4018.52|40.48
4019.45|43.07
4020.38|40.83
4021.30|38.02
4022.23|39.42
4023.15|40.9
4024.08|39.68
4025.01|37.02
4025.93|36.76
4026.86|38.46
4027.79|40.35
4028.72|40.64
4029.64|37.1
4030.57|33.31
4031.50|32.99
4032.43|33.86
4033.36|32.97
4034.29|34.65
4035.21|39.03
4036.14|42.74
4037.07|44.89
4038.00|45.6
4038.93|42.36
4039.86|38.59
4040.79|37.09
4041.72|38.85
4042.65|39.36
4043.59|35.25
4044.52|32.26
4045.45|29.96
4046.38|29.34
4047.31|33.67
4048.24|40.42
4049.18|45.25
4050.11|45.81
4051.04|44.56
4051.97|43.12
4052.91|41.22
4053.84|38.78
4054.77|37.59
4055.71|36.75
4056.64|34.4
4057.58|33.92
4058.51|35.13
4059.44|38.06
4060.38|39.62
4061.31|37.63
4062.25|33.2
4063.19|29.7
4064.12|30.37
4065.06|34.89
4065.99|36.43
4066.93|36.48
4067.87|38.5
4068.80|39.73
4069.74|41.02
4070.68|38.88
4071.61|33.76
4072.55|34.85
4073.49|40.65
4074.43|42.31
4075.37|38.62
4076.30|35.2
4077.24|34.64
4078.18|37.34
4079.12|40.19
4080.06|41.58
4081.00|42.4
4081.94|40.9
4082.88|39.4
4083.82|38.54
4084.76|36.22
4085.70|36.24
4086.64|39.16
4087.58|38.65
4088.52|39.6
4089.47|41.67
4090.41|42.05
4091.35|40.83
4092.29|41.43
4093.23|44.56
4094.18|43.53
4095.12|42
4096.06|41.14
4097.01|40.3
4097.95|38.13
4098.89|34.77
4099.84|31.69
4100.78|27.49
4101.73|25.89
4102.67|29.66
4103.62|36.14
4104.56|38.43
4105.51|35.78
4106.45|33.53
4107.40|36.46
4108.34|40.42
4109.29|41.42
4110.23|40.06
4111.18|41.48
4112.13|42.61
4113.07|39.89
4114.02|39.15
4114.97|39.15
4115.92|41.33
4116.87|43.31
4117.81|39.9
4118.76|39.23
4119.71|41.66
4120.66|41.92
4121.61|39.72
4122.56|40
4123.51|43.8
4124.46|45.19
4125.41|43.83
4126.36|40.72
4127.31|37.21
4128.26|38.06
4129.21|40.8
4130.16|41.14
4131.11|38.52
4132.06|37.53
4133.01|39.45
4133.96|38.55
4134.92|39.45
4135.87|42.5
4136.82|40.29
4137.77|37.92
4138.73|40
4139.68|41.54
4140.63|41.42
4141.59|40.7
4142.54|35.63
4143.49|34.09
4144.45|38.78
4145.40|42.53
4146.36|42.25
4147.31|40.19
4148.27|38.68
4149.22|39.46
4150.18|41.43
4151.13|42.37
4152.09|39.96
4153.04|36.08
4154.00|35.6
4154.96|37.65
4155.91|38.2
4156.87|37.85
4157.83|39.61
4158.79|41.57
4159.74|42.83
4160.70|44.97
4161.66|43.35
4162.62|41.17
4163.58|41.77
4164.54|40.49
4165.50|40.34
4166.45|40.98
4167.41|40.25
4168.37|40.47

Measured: 0.4 A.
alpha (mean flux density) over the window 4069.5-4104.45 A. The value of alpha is 38.1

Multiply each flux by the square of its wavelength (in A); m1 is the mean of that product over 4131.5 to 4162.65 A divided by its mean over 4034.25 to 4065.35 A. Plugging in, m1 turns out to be 1.10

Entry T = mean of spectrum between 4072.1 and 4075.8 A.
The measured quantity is 39.1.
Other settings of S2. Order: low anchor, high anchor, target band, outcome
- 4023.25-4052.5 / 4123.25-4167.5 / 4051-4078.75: 1.2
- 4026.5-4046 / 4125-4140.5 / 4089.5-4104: 0.6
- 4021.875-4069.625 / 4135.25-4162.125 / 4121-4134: -0.3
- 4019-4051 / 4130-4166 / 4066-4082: 0.1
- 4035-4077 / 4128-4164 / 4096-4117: 1.0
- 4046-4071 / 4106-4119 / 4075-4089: 0.0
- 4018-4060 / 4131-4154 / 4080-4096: -0.7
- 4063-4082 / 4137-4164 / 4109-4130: -1.0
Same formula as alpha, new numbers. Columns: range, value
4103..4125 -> 40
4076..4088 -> 38.5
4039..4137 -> 38.5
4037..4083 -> 37.9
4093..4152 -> 39.3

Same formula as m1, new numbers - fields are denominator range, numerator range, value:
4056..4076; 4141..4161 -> 1.13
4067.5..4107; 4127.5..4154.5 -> 1.06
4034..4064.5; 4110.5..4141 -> 1.11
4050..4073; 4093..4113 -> 1.02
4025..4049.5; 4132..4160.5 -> 1.11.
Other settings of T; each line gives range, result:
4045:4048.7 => 33.4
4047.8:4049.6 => 42.6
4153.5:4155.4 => 36.5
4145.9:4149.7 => 40.2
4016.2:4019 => 37.2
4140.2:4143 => 39.2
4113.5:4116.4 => 39.7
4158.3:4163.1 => 42.8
